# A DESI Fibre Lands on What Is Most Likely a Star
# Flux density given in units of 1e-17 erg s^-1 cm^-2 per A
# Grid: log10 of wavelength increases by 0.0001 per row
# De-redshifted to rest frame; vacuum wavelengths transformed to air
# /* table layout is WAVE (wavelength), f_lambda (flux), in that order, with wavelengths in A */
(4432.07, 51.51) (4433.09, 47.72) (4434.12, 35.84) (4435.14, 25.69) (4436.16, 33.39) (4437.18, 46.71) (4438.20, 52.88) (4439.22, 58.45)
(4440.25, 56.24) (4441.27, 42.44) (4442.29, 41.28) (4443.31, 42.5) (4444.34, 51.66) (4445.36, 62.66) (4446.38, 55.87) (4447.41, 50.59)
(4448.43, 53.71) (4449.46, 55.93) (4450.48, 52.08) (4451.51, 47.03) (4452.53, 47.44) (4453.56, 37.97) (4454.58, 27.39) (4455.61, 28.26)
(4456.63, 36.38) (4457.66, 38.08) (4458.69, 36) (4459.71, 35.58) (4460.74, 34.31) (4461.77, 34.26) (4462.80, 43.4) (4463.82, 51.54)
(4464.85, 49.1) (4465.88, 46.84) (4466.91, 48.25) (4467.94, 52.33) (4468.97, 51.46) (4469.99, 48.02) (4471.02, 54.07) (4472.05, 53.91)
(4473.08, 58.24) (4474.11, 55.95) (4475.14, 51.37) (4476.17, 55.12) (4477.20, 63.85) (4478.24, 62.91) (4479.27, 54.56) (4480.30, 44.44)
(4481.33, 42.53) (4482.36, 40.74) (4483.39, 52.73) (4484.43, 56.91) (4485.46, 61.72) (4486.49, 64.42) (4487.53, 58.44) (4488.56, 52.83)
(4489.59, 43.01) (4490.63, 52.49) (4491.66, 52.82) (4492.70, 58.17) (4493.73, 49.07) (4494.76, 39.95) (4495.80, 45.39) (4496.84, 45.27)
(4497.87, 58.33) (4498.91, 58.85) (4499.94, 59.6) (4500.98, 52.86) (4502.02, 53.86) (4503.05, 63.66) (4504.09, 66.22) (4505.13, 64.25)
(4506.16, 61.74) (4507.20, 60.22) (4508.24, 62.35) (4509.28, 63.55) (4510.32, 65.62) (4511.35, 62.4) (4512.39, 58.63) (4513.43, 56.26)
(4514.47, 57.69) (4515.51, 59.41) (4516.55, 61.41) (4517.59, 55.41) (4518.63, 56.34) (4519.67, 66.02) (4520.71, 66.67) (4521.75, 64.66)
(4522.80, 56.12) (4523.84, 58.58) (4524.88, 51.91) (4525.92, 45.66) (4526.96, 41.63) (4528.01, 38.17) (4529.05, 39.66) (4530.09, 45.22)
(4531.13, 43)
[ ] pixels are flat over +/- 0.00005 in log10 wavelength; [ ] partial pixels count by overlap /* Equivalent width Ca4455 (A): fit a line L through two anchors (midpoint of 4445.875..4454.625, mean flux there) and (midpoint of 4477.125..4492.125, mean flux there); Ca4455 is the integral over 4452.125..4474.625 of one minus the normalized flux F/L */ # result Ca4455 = 2.9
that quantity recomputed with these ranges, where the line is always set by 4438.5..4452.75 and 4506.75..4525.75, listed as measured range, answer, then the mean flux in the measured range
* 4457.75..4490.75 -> 2.8 A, 50.2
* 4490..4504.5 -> 0.9 A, 53.9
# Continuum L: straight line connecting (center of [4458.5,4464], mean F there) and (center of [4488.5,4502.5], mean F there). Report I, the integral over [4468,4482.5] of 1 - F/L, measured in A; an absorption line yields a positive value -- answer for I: -3.0 A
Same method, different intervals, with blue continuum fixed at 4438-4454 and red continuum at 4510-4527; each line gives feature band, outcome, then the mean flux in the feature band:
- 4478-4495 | 0.8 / 52.3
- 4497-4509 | -0.7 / 59.8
